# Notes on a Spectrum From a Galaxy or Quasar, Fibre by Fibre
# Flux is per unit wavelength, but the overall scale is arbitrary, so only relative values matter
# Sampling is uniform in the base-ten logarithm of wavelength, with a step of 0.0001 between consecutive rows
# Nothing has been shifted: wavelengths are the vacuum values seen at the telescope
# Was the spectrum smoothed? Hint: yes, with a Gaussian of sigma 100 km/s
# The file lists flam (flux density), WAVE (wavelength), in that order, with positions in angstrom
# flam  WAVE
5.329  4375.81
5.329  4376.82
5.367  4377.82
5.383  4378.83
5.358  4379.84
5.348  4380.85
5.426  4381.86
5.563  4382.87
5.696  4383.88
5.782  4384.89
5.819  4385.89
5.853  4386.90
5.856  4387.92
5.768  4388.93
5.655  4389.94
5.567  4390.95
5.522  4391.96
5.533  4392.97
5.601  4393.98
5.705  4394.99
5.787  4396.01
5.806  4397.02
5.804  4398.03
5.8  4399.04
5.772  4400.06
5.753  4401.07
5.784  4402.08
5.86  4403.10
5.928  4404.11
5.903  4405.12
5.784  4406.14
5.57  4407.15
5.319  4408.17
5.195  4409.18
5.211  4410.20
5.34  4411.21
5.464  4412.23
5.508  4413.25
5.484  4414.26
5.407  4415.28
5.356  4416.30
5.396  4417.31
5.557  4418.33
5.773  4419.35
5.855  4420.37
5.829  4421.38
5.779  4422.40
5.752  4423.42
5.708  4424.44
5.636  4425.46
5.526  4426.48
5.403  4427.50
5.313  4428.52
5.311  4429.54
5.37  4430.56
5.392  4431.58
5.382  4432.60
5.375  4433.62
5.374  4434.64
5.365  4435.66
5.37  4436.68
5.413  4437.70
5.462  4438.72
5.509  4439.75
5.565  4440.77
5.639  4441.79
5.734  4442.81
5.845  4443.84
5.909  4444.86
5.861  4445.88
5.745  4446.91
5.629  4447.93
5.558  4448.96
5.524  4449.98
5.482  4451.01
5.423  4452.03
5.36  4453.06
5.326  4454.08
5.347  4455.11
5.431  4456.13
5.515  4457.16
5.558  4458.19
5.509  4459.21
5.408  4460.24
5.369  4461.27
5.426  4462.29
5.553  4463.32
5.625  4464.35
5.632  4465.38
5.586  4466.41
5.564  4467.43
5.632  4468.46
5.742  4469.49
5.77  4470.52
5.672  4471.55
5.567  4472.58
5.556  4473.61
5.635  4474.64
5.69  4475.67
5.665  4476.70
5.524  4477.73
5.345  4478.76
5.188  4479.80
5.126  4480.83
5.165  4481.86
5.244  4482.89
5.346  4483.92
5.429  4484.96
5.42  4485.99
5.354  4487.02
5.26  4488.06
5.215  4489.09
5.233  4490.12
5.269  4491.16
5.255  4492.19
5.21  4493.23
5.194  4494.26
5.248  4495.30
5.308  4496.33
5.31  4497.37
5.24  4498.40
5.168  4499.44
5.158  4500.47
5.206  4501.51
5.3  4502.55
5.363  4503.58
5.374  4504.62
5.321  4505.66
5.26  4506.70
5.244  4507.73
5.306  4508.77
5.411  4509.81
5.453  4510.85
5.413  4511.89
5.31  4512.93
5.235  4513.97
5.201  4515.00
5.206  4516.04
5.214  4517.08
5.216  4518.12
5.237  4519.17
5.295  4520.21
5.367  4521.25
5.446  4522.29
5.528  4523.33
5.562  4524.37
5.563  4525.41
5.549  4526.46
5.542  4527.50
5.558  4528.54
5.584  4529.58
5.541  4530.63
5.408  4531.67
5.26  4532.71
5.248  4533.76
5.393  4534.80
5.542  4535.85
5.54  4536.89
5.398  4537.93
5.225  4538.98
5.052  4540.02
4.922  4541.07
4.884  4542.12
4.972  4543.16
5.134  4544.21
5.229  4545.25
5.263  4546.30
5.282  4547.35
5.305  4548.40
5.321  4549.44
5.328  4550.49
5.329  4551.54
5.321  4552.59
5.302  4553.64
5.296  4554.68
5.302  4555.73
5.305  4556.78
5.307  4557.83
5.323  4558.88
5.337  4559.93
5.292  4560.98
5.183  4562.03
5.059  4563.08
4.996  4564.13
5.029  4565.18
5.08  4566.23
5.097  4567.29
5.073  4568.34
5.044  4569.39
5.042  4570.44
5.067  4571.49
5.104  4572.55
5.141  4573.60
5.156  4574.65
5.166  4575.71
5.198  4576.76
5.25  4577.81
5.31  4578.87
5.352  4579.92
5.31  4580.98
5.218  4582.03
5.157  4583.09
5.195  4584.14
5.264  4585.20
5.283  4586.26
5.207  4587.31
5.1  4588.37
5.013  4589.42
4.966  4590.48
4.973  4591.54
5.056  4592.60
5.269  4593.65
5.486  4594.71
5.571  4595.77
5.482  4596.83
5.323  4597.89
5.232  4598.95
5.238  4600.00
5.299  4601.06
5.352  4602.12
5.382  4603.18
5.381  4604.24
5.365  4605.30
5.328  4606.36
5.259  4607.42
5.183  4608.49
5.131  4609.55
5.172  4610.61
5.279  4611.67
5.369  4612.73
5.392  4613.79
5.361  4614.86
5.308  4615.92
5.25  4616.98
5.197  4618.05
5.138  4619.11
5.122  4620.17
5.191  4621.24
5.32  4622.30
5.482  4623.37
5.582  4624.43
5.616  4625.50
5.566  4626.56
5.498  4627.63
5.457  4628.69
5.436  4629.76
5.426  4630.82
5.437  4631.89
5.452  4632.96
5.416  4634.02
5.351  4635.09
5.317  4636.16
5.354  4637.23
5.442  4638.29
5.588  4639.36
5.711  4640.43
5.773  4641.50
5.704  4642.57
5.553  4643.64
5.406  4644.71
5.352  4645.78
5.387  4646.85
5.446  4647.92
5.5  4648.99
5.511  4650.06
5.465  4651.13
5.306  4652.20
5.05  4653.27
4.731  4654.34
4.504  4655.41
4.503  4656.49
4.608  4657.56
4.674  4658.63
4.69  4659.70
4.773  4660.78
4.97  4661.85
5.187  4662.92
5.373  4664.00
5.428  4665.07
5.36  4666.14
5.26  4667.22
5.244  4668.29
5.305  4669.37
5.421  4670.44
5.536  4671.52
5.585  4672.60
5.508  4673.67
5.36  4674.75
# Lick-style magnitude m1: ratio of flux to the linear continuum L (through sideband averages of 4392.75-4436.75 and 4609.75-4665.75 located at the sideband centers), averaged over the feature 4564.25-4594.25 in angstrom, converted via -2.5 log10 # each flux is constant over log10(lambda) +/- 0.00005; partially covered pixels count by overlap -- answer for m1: 0.05 mag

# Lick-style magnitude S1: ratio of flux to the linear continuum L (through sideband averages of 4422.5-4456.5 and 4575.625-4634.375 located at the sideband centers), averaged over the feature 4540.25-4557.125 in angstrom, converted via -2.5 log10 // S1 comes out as 0.03 mag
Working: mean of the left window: 5.52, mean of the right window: 5.3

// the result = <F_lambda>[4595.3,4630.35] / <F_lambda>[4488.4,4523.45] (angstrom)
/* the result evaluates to 1.01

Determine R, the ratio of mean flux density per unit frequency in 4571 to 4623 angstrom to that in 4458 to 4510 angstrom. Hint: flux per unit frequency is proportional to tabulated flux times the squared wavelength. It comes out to 1.02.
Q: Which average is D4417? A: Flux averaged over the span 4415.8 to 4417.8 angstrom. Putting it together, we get 5.39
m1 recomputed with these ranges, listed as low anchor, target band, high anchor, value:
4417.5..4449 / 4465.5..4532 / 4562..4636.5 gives 0.014 mag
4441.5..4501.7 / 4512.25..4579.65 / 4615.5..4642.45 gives 0.035 mag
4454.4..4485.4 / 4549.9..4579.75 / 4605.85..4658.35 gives 0.040 mag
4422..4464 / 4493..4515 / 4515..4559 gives 0.021 mag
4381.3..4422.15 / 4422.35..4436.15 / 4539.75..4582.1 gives 0.019 mag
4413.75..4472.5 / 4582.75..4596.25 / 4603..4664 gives 0.031 mag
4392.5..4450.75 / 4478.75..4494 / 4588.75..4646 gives 0.050 mag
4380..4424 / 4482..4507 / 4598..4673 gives 0.046 mag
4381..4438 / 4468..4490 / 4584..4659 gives 0.009 mag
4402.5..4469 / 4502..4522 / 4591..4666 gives 0.028 mag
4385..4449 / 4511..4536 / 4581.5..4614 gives 0.002 mag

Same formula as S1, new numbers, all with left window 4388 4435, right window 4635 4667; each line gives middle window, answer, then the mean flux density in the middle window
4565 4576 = 0.05 mag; 5.09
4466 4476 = -0.03 mag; 5.64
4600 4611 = 0.00 mag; 5.28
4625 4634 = -0.04 mag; 5.49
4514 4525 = 0.02 mag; 5.33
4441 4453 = -0.02 mag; 5.65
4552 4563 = 0.02 mag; 5.29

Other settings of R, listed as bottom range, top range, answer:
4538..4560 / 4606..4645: 1.07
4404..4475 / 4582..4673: 1.04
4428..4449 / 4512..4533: 1.01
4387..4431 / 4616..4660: 1.05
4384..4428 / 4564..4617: 1.00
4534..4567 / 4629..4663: 1.05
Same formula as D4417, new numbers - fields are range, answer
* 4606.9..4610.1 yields 5.18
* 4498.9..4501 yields 5.16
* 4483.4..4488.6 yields 5.36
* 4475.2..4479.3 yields 5.55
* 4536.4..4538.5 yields 5.46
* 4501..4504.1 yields 5.29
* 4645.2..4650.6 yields 5.44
